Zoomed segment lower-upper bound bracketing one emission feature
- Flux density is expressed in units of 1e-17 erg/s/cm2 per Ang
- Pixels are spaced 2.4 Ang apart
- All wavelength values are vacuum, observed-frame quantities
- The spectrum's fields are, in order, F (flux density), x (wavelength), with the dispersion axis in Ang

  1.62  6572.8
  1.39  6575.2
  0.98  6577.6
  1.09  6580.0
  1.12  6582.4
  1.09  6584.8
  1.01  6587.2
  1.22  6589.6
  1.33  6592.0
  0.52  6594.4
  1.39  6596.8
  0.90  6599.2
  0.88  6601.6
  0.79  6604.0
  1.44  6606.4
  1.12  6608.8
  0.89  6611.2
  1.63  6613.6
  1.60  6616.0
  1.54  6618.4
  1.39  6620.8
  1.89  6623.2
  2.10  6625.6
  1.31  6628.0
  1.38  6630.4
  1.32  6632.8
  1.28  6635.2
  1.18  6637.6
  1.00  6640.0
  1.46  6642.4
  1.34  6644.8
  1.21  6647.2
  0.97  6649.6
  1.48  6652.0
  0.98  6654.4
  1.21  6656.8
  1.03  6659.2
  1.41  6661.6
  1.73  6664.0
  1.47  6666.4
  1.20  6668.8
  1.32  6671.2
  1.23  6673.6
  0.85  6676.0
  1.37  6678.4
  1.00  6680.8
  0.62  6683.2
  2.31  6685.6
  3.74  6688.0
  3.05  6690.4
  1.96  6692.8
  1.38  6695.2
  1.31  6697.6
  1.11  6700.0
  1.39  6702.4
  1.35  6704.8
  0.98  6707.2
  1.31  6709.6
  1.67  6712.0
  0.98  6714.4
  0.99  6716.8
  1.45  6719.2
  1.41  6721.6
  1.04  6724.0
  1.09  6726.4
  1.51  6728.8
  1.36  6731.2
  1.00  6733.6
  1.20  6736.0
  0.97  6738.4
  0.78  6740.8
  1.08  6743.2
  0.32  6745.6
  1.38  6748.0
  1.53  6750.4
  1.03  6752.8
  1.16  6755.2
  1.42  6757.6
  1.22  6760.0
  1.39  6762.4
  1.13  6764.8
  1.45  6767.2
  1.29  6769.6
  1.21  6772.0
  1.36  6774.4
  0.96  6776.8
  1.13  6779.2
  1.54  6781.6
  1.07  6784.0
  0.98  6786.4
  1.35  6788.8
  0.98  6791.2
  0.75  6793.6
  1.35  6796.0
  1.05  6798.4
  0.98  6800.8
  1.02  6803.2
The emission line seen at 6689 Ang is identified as [O III]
